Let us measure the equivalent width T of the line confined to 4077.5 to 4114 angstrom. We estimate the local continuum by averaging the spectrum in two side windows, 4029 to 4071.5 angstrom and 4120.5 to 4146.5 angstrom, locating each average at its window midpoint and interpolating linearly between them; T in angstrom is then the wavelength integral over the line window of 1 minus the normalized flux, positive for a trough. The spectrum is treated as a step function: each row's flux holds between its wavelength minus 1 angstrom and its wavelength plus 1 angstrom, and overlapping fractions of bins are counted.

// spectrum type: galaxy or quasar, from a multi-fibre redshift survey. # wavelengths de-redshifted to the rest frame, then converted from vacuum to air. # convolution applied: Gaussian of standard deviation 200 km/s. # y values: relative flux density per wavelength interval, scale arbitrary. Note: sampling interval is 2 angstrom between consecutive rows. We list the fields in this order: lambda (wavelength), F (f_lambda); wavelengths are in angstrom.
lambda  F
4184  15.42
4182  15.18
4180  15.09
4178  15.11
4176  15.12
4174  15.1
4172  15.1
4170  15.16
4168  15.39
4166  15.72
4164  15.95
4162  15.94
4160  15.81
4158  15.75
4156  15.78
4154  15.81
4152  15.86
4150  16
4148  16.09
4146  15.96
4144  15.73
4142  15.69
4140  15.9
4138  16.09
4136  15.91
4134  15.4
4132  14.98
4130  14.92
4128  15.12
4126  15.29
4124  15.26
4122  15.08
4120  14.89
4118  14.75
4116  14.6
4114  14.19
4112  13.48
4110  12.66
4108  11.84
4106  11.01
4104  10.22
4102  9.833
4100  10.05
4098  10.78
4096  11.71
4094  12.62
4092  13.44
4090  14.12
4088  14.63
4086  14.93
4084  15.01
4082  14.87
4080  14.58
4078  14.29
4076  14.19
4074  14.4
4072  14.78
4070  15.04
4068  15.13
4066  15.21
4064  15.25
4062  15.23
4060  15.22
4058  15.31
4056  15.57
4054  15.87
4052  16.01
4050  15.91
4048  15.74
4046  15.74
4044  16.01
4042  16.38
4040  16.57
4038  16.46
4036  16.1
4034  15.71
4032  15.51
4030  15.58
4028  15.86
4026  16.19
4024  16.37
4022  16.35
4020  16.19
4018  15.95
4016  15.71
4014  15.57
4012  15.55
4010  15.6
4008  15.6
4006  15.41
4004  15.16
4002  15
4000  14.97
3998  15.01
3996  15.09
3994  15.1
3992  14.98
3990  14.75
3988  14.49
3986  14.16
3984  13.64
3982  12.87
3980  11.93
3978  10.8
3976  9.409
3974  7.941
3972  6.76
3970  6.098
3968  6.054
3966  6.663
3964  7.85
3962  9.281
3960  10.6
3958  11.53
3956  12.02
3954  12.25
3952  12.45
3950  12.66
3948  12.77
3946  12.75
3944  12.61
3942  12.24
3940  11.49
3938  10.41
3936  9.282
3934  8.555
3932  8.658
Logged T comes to 6.5 angstrom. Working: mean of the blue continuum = 15.7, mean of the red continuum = 15.5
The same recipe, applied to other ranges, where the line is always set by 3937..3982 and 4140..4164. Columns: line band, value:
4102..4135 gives 2.37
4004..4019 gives -4.75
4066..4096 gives -1.19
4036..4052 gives -4.18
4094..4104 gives 2.50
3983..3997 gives -4.20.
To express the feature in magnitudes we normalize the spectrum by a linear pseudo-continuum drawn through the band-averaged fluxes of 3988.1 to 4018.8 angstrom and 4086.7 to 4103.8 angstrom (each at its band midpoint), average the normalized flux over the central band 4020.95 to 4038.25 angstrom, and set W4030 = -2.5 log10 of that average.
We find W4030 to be -0.12 mag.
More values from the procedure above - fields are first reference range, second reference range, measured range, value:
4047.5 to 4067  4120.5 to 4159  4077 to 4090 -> 0.063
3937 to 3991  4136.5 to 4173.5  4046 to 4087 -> -0.122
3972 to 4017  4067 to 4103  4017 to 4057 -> -0.166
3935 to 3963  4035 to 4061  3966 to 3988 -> 0.274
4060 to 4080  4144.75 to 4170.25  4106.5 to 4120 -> 0.130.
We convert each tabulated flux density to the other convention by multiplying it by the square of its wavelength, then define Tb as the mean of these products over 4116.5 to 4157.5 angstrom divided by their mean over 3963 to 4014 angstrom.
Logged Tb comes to 1.3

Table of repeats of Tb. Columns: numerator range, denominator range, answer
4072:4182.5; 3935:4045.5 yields 1.17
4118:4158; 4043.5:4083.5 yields 1.06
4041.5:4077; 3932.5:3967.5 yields 1.50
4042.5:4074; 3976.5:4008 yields 1.12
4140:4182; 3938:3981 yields 1.68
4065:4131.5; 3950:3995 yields 1.33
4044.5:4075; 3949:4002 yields 1.38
